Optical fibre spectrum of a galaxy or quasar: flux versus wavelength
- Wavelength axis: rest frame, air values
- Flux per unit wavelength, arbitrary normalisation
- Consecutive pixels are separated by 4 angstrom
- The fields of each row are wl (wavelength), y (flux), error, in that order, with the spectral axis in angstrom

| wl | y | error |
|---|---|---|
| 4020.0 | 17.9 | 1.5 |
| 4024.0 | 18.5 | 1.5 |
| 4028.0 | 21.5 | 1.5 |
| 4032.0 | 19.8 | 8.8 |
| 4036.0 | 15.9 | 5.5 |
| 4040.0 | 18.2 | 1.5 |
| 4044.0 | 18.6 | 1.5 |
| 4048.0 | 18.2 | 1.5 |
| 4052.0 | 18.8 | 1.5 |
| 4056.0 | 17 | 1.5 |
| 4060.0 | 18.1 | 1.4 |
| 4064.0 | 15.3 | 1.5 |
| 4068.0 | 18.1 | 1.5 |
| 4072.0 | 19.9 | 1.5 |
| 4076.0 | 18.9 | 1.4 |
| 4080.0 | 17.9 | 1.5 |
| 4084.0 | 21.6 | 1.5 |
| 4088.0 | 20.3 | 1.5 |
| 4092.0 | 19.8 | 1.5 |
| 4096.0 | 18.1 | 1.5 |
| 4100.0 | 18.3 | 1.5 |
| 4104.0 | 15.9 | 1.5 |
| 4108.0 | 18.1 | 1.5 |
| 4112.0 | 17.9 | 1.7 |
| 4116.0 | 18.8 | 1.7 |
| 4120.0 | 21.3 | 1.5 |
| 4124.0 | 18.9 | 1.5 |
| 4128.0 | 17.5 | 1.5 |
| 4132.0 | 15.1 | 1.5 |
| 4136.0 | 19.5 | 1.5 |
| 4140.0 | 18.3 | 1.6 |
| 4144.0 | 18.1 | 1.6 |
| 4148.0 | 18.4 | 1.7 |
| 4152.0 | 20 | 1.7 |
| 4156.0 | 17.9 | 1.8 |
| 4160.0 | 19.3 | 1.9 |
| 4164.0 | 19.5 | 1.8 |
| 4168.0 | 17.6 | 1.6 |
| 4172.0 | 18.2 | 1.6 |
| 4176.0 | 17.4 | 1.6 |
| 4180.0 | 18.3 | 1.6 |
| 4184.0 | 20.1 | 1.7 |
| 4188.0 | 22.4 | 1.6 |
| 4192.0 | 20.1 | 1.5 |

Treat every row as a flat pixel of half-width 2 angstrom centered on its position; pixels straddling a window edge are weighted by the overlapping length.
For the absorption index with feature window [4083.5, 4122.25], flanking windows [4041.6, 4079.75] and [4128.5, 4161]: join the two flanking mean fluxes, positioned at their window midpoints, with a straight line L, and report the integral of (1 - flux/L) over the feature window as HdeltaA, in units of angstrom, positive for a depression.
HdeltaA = -1.6 angstrom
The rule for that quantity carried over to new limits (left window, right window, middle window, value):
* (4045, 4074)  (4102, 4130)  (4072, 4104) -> -1.7 angstrom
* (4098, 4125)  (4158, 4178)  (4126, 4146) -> 0.8 angstrom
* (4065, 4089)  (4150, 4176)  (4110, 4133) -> 0.7 angstrom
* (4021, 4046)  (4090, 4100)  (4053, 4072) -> 1.3 angstrom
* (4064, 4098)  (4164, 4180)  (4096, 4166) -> 0.4 angstrom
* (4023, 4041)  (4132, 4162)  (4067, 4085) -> -0.5 angstrom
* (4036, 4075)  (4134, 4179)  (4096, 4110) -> 0.5 angstrom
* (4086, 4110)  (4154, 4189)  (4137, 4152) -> 0.1 angstrom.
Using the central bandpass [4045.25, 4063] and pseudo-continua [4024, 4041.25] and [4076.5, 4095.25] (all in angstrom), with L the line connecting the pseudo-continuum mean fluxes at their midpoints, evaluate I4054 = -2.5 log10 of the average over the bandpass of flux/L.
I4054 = 0.075 mag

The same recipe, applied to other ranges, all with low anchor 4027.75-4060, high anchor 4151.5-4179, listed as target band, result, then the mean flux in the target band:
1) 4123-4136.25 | 0.060 mag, 17.4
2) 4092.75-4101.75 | -0.002 mag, 18.4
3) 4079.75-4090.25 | -0.107 mag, 20.3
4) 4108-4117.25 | 0.008 mag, 18.3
